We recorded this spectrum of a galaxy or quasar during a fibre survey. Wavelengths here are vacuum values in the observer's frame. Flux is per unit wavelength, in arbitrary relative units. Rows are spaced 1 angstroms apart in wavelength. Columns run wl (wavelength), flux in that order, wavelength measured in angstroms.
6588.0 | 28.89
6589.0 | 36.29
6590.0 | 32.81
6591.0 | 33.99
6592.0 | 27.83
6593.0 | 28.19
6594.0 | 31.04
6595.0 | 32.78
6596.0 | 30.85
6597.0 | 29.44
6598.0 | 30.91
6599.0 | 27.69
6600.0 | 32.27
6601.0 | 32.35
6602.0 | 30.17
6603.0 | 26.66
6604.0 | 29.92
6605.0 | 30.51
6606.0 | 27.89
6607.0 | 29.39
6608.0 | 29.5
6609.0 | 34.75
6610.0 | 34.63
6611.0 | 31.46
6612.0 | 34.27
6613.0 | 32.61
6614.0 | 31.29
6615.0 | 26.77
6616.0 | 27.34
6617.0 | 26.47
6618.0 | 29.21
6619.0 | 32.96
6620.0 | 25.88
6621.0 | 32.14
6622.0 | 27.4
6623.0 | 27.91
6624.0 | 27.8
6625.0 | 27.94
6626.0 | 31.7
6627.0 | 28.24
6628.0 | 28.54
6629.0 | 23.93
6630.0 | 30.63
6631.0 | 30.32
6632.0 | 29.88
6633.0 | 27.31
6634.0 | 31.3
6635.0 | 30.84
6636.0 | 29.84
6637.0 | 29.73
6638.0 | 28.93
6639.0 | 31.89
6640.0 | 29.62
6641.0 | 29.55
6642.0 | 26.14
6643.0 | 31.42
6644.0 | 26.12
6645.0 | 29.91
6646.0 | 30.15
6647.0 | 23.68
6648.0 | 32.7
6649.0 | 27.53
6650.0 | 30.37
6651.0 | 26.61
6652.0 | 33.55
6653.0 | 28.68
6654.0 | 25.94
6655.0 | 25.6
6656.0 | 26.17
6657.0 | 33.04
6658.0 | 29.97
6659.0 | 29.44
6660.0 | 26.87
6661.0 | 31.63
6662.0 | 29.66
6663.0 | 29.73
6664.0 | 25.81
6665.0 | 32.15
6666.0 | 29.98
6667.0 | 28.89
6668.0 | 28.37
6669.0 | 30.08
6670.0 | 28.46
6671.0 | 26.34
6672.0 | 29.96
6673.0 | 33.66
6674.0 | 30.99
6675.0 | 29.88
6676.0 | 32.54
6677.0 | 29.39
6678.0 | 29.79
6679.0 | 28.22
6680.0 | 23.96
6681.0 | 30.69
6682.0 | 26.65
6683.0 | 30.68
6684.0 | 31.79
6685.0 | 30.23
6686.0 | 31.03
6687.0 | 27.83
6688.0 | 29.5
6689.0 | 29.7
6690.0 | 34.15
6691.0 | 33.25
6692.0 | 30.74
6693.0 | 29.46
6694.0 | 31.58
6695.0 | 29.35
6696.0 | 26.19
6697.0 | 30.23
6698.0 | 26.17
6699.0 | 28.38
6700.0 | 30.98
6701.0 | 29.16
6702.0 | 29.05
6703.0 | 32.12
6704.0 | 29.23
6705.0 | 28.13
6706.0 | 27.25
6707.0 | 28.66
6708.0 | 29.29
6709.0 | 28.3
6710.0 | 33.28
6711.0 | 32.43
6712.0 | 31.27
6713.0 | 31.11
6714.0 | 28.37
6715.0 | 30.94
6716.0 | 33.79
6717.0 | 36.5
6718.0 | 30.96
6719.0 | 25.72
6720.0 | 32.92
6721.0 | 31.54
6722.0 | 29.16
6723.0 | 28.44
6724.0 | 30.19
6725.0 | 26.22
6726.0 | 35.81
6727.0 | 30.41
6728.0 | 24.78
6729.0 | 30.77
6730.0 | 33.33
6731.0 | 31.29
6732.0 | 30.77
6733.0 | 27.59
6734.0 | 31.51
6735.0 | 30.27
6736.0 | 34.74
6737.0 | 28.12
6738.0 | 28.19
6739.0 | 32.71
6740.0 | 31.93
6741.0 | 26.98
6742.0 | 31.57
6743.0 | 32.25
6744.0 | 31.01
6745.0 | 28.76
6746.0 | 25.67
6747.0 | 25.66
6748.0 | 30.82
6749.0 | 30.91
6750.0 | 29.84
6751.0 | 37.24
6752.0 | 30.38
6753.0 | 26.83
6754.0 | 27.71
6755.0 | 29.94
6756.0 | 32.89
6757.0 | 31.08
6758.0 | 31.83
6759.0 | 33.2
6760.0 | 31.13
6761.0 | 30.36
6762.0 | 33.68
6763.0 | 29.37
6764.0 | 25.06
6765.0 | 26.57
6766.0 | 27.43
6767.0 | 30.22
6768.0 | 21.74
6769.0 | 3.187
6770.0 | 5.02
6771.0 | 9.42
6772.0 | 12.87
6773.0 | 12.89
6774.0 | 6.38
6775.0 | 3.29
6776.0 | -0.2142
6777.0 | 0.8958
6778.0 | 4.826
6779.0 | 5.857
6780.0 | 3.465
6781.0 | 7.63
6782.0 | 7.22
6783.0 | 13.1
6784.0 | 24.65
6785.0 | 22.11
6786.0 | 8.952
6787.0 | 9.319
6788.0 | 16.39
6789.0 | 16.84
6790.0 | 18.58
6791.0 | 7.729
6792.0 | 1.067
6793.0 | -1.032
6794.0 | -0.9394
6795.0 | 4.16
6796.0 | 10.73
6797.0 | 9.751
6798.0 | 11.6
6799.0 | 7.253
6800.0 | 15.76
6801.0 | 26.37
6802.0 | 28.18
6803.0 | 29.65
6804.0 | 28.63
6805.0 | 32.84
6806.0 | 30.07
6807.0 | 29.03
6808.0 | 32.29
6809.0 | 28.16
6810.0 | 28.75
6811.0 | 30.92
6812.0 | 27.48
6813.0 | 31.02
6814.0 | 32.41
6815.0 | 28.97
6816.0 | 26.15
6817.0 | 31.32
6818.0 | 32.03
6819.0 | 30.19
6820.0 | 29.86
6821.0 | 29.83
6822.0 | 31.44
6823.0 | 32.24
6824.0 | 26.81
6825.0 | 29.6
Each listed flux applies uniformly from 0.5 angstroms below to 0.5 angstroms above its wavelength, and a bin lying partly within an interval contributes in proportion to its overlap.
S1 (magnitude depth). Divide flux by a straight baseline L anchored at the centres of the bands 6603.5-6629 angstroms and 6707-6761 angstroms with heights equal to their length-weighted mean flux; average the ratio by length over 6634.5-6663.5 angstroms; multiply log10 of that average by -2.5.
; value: 0.030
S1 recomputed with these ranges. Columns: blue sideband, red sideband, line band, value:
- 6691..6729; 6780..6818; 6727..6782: 0.05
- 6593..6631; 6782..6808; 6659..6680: -0.16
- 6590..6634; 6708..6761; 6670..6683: 0.03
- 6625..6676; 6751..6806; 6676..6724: -0.22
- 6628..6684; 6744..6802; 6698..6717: -0.24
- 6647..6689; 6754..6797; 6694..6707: -0.15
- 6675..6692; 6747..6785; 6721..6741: -0.23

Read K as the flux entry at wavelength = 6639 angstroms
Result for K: 31.89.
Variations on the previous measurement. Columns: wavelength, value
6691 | 33.25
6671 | 26.34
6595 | 32.78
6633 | 27.31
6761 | 30.36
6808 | 32.29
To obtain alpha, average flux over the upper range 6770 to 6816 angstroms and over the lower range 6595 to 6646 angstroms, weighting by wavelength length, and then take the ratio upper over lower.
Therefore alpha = 0.5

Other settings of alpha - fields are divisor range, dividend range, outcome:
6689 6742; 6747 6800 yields 0.57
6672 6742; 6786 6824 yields 0.73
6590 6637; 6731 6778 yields 0.84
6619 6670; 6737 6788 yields 0.75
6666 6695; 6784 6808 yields 0.55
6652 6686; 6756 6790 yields 0.57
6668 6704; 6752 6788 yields 0.61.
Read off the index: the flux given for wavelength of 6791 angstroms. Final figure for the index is 7.729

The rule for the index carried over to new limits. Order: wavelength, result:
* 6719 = 25.72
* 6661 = 31.63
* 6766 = 27.43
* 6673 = 33.66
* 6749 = 30.91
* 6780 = 3.465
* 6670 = 28.46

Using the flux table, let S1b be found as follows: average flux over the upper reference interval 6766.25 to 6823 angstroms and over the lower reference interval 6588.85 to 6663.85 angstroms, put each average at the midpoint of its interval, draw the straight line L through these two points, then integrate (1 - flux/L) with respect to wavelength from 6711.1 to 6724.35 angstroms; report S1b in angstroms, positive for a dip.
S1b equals -4.4 angstroms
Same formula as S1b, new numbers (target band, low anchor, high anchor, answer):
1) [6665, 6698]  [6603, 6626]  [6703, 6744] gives 0.49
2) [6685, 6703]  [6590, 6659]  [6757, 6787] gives -5.00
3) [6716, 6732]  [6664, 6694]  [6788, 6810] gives -3.36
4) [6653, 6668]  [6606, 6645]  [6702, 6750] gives 0.47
